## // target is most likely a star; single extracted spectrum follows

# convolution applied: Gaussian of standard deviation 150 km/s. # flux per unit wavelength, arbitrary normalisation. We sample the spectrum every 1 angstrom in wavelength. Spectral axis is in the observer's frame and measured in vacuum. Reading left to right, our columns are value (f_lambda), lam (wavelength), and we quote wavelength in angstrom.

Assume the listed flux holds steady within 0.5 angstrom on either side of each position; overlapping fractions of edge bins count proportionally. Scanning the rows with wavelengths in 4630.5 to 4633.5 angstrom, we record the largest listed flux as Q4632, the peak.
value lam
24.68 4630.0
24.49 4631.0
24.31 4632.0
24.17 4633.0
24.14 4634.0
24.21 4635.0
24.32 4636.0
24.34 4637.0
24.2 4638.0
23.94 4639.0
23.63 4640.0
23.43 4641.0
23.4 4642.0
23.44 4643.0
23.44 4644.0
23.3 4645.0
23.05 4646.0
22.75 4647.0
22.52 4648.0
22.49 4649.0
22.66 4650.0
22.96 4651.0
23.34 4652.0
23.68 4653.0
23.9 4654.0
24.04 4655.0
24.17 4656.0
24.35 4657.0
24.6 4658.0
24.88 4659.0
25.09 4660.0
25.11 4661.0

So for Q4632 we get 24.49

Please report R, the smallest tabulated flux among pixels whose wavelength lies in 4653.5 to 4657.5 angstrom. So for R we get 23.9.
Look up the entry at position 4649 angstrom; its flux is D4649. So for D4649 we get 22.49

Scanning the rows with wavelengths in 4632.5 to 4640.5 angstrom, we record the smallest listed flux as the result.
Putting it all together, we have 23.63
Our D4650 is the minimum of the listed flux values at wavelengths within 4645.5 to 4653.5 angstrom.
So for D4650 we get 22.49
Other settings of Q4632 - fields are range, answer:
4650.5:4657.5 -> 24.35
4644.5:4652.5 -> 23.34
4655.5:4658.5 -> 24.6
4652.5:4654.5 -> 23.9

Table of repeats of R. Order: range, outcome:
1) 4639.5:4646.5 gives 23.05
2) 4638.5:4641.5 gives 23.43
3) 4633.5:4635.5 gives 24.14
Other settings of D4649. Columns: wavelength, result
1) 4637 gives 24.34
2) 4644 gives 23.44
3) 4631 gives 24.49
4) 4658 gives 24.6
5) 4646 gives 23.05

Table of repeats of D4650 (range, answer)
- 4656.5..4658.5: 24.35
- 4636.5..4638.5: 24.2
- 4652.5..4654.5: 23.68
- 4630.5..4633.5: 24.17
